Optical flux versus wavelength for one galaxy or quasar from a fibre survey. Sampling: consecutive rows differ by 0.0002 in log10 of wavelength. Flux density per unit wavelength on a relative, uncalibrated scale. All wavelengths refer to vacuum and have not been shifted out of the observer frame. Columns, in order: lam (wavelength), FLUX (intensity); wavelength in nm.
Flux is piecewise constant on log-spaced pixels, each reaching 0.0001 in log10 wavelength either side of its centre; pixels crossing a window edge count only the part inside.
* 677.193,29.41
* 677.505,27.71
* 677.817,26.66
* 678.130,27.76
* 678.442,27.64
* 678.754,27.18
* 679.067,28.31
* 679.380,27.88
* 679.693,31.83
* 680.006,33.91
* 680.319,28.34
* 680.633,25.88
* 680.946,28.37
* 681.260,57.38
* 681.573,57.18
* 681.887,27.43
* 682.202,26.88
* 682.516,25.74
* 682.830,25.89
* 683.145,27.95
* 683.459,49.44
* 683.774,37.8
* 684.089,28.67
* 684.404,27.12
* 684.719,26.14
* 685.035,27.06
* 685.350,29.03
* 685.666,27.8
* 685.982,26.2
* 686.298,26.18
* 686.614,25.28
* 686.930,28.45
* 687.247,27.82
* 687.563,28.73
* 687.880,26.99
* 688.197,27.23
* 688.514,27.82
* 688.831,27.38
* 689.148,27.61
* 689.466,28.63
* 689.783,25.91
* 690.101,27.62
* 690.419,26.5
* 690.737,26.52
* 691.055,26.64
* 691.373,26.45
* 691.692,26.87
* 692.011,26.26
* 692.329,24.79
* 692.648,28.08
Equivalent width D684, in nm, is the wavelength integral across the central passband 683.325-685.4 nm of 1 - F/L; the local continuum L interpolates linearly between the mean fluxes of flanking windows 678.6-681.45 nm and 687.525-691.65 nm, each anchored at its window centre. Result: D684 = -0.14 nm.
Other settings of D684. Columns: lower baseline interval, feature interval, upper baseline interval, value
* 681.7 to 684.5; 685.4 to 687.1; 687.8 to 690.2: 0.129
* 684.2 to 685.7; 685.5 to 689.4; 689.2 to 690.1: 0.010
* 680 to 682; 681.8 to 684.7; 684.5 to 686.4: 0.121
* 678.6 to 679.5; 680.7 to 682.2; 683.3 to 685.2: -0.497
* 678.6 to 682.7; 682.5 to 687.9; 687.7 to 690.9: 0.131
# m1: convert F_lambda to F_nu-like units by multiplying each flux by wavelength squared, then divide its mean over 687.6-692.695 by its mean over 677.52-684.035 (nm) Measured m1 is 0.86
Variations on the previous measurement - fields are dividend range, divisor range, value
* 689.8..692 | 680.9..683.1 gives 0.77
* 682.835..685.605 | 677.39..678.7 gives 1.16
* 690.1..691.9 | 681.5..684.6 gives 0.84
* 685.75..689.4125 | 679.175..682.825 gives 0.84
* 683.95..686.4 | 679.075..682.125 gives 0.79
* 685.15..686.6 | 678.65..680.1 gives 0.93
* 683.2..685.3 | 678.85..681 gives 1.12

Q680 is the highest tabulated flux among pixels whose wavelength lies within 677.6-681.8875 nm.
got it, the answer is 57.38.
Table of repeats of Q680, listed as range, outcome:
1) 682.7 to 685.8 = 49.44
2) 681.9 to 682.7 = 26.88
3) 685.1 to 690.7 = 29.03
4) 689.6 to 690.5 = 27.62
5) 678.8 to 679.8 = 31.83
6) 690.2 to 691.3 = 26.64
